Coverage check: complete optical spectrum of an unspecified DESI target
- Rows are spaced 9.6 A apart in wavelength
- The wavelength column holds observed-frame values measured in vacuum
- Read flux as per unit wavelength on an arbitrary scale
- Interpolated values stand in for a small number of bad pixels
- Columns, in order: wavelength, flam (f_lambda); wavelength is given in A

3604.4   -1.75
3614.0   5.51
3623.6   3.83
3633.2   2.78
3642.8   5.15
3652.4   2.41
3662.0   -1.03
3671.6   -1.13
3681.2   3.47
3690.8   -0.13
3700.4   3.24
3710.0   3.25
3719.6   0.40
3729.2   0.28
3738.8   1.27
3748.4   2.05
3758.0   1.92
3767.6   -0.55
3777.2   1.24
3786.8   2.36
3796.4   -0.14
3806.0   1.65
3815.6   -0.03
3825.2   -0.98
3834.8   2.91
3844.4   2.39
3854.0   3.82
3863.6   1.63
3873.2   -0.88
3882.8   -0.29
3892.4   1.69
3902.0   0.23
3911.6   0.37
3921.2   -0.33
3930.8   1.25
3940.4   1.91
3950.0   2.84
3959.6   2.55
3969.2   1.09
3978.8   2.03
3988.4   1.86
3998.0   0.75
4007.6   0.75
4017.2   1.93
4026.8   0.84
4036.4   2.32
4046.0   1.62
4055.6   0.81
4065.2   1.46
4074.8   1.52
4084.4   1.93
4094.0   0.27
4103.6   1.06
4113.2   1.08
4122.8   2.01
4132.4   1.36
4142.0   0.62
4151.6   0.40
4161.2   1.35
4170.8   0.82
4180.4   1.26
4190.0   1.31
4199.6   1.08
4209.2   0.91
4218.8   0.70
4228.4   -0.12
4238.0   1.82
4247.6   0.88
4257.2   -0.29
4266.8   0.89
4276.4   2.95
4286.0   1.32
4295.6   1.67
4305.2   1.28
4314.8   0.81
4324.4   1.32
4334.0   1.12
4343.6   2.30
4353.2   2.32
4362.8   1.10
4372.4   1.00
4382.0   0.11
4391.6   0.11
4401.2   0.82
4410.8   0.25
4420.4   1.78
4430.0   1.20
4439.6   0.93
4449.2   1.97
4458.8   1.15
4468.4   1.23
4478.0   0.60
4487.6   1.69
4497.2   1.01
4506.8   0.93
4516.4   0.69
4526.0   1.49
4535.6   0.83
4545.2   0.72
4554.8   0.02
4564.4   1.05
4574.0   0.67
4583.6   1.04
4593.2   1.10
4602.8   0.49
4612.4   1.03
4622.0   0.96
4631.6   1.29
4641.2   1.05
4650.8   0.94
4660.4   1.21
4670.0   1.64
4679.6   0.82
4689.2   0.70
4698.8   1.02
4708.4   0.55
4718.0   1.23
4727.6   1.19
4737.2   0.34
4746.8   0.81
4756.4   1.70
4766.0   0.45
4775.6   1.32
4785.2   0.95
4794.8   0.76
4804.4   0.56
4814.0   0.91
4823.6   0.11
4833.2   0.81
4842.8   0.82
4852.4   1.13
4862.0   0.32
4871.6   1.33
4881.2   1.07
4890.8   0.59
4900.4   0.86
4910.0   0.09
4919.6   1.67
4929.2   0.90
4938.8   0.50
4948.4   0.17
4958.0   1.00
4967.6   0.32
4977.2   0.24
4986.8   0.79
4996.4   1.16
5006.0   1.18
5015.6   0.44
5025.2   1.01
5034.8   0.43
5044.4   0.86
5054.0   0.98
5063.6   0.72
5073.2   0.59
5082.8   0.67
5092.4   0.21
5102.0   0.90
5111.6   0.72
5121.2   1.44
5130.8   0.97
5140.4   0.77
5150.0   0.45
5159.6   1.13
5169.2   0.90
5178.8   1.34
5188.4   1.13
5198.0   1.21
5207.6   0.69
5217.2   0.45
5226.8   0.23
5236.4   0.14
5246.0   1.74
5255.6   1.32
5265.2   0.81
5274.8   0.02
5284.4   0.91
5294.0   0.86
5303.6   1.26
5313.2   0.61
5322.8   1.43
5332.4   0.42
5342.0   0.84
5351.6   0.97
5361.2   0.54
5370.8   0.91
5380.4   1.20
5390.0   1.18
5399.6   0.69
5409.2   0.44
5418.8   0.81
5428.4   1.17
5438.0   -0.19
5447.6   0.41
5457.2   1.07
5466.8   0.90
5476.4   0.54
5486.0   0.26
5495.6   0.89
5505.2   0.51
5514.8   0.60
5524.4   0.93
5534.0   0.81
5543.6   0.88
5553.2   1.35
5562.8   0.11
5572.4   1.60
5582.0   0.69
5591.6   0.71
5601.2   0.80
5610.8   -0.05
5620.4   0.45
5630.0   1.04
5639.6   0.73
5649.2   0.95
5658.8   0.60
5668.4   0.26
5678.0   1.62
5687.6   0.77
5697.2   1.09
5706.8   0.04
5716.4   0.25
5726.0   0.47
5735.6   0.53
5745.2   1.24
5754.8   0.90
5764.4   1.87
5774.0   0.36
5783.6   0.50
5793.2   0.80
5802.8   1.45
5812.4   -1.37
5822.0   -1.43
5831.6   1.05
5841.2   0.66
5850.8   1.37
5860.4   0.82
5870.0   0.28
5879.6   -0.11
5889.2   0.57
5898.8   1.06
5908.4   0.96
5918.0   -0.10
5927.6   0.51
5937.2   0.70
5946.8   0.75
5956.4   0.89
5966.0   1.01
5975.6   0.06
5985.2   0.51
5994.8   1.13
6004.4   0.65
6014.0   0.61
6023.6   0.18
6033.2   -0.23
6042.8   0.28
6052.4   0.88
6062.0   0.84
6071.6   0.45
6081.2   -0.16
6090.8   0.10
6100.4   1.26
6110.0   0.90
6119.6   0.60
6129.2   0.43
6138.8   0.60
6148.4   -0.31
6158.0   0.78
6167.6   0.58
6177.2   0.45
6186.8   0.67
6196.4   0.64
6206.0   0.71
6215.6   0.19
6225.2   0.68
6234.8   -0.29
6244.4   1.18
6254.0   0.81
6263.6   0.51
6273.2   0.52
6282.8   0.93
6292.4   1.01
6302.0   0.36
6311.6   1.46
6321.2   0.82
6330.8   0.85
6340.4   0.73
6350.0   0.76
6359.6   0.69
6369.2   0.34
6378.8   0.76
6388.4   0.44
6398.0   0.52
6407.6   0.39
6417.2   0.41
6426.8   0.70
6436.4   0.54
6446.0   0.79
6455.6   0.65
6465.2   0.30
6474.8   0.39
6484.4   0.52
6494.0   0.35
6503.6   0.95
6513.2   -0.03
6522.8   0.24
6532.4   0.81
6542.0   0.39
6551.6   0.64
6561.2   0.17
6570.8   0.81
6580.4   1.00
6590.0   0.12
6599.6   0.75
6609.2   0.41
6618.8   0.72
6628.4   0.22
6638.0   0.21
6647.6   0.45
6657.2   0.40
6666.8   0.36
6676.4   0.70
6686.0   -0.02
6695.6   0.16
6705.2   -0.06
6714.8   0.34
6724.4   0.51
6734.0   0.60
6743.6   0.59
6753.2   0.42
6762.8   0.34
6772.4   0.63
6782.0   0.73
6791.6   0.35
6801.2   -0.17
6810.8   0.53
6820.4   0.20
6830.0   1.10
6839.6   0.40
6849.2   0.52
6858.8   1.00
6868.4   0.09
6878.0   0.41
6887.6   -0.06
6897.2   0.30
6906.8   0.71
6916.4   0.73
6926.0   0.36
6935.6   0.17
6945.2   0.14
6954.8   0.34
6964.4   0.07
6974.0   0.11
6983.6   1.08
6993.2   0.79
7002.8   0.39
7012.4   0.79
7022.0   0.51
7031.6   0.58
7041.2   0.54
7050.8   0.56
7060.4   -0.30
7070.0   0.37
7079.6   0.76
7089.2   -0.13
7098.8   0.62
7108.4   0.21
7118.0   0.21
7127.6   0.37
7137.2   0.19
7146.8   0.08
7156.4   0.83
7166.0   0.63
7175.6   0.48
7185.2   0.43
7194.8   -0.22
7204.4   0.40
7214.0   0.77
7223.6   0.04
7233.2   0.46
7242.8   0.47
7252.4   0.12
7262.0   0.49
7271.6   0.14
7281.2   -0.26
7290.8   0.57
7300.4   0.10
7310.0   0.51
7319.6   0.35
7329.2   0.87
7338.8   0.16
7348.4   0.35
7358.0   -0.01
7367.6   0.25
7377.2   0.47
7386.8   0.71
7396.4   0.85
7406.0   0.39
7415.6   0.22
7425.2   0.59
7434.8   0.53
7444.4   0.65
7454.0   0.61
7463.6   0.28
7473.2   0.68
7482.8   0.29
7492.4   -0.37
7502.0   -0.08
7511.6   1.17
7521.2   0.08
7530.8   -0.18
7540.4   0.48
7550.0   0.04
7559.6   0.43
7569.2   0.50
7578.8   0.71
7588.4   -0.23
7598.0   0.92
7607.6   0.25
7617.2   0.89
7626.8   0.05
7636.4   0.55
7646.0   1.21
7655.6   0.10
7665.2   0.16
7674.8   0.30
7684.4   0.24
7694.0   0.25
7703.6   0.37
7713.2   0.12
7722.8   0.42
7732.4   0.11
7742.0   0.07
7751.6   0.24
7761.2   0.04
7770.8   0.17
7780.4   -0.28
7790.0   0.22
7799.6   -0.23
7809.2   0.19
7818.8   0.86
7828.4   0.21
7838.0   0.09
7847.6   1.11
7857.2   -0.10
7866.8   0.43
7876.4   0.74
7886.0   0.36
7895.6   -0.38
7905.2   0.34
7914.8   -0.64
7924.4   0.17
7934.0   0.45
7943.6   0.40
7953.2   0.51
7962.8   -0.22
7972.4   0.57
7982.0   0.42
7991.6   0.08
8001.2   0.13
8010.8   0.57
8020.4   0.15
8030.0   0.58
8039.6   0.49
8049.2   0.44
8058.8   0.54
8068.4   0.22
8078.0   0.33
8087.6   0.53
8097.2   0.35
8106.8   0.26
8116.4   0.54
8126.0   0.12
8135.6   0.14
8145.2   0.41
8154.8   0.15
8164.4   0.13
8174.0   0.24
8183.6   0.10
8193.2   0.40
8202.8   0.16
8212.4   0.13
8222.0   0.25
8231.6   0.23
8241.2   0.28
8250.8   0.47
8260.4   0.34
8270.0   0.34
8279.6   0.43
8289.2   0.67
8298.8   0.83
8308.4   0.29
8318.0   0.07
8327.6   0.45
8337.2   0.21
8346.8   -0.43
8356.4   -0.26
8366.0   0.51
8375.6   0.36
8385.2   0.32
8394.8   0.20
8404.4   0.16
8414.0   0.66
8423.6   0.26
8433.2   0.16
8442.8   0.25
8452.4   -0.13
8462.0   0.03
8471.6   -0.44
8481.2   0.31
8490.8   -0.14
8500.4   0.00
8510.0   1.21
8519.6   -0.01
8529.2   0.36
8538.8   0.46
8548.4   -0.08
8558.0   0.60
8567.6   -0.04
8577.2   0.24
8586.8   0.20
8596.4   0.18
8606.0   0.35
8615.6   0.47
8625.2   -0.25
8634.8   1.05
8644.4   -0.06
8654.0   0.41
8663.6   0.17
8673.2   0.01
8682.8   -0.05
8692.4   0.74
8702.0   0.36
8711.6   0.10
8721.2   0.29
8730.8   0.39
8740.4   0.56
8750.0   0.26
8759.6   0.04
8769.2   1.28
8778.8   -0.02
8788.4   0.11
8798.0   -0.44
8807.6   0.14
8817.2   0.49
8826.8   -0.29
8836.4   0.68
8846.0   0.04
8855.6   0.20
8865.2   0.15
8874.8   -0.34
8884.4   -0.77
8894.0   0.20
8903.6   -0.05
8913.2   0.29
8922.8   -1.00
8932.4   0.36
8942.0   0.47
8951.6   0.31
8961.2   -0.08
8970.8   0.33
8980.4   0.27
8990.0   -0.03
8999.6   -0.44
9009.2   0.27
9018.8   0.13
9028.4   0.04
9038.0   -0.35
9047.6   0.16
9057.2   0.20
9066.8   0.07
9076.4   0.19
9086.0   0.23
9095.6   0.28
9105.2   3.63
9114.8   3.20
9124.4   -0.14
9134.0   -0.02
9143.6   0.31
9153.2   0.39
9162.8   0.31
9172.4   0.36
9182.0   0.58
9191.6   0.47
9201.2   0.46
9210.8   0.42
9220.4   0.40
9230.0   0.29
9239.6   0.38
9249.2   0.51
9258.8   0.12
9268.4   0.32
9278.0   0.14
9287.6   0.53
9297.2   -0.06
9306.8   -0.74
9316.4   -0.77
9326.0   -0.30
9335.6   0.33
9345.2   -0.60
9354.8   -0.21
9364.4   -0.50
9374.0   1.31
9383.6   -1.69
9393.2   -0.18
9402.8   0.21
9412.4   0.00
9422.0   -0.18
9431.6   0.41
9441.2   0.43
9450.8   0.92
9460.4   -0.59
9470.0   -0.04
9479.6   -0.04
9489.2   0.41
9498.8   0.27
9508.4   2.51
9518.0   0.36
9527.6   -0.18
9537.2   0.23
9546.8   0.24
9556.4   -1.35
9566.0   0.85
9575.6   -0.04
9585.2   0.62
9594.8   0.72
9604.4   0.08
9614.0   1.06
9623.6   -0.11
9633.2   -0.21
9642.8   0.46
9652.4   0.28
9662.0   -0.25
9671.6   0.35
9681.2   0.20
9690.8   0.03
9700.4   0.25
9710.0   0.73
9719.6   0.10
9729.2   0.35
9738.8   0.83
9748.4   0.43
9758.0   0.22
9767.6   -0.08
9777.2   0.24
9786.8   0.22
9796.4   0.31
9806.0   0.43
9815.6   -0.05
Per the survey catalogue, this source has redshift 1.44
